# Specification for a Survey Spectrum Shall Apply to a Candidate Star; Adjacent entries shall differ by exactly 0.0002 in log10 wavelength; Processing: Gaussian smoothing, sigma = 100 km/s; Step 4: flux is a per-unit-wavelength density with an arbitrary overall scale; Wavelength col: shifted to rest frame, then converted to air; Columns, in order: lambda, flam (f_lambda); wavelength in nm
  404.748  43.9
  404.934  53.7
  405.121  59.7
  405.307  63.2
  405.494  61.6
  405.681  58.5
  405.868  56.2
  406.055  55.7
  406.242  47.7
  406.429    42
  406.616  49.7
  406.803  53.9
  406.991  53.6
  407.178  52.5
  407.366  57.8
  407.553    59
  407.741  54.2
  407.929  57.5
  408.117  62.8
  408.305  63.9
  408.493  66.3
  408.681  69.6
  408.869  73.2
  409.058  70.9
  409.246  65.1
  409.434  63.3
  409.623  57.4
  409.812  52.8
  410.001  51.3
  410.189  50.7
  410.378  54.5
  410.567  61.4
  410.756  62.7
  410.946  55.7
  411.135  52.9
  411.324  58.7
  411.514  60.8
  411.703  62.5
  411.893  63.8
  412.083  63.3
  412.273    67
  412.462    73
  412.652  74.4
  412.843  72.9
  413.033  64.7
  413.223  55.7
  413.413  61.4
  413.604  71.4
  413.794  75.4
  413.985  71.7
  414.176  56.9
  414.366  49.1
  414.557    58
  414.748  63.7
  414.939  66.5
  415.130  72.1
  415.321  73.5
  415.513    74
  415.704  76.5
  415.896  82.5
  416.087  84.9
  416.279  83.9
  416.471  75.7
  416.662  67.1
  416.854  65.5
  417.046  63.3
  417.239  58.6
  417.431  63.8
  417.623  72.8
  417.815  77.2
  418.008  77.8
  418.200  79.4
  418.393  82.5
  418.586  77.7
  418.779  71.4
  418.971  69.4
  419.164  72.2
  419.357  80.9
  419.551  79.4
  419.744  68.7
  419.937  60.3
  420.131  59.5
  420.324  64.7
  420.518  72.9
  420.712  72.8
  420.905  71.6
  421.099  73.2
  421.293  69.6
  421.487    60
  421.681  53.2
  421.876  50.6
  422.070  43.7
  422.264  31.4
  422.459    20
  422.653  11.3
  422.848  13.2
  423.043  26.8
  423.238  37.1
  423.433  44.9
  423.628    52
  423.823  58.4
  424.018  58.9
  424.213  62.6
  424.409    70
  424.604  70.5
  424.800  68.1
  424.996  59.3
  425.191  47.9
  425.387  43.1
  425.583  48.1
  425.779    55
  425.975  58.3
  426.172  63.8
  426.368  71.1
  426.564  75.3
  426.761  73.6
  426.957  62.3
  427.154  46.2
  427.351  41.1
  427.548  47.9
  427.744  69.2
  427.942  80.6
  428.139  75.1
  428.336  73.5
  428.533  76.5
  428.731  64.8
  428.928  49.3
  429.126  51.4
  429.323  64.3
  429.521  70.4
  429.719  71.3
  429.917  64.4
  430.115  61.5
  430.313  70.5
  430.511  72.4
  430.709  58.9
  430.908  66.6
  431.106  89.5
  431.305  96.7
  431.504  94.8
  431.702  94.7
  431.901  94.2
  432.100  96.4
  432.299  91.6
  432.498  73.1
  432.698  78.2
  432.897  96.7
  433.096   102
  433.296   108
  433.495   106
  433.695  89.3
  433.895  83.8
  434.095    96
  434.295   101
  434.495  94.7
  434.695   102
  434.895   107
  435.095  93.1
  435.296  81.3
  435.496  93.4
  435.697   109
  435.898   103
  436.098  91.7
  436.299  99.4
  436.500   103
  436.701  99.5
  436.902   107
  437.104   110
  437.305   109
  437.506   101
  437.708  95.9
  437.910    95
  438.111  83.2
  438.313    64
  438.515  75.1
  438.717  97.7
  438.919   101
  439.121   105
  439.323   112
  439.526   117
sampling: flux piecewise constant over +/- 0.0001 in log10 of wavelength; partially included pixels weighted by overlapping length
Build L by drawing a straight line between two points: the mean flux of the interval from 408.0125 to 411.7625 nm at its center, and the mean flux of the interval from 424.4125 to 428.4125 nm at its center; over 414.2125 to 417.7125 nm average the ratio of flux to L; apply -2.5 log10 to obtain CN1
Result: -0.14 mag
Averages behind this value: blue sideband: 60.8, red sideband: 61.6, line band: 69.3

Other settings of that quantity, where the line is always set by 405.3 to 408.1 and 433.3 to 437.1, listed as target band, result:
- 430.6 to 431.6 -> 0.14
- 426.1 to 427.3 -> 0.30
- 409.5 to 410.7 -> 0.09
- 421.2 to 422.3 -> 0.43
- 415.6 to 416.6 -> -0.16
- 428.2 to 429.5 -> 0.35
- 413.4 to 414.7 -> 0.04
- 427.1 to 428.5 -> 0.35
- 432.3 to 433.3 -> 0.06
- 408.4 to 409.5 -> -0.17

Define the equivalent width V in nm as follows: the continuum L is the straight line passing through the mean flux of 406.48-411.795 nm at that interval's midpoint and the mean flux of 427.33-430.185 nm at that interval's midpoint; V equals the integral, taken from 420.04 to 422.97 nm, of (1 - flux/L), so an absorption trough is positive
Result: 0.543 nm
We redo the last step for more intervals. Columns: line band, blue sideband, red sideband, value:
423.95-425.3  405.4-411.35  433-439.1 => 0.307 nm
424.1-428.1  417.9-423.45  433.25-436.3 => 0.679 nm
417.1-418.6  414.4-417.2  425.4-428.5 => -0.080 nm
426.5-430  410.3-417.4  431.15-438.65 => 0.889 nm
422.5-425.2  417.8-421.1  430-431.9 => 0.976 nm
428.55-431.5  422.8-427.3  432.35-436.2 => 0.306 nm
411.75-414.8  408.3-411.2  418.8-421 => -0.054 nm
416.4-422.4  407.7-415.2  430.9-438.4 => 0.540 nm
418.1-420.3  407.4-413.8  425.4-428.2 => -0.384 nm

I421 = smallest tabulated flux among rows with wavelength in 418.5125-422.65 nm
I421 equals 20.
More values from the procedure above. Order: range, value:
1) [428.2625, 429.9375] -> 49.3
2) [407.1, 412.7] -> 50.7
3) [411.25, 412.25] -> 58.7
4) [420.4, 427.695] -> 11.3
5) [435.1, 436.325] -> 81.3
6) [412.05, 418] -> 49.1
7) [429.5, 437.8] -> 58.9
